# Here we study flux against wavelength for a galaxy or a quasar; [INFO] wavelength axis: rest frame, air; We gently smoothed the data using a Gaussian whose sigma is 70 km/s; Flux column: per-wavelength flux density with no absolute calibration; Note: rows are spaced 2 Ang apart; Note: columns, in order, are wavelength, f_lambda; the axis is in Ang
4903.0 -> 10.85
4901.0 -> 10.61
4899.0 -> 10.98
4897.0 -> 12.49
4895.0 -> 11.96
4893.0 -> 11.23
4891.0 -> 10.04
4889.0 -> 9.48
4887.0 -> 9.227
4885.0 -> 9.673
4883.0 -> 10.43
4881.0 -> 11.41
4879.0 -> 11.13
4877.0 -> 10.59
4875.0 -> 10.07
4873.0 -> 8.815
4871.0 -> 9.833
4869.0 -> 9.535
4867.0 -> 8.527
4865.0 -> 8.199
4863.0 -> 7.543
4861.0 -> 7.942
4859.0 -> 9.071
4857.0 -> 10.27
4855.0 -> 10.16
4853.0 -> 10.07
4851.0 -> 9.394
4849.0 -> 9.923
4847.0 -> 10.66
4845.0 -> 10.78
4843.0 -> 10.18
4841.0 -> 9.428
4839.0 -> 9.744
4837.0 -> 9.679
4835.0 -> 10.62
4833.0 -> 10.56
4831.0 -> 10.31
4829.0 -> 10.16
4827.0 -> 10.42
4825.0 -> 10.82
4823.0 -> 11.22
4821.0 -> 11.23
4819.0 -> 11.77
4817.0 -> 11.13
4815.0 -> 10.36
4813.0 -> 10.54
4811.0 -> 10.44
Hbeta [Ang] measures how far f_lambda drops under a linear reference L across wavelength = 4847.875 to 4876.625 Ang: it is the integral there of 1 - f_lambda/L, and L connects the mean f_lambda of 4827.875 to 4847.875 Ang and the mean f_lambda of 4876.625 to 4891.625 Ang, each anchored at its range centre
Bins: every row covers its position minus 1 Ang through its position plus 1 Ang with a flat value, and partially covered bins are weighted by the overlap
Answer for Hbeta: 2.7 Ang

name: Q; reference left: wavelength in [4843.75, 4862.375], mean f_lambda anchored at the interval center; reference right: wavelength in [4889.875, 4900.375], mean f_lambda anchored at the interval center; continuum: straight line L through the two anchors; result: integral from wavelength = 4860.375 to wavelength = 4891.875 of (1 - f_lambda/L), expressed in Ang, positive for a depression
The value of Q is 3.18 Ang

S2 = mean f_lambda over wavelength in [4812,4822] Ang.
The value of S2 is 11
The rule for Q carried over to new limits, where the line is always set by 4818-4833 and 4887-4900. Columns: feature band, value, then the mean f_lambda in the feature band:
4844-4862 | 1.7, 9.81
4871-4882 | 0.5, 10.4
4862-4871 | 1.9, 8.6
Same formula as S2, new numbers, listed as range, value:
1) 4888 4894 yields 10.2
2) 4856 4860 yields 9.67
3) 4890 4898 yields 11.4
